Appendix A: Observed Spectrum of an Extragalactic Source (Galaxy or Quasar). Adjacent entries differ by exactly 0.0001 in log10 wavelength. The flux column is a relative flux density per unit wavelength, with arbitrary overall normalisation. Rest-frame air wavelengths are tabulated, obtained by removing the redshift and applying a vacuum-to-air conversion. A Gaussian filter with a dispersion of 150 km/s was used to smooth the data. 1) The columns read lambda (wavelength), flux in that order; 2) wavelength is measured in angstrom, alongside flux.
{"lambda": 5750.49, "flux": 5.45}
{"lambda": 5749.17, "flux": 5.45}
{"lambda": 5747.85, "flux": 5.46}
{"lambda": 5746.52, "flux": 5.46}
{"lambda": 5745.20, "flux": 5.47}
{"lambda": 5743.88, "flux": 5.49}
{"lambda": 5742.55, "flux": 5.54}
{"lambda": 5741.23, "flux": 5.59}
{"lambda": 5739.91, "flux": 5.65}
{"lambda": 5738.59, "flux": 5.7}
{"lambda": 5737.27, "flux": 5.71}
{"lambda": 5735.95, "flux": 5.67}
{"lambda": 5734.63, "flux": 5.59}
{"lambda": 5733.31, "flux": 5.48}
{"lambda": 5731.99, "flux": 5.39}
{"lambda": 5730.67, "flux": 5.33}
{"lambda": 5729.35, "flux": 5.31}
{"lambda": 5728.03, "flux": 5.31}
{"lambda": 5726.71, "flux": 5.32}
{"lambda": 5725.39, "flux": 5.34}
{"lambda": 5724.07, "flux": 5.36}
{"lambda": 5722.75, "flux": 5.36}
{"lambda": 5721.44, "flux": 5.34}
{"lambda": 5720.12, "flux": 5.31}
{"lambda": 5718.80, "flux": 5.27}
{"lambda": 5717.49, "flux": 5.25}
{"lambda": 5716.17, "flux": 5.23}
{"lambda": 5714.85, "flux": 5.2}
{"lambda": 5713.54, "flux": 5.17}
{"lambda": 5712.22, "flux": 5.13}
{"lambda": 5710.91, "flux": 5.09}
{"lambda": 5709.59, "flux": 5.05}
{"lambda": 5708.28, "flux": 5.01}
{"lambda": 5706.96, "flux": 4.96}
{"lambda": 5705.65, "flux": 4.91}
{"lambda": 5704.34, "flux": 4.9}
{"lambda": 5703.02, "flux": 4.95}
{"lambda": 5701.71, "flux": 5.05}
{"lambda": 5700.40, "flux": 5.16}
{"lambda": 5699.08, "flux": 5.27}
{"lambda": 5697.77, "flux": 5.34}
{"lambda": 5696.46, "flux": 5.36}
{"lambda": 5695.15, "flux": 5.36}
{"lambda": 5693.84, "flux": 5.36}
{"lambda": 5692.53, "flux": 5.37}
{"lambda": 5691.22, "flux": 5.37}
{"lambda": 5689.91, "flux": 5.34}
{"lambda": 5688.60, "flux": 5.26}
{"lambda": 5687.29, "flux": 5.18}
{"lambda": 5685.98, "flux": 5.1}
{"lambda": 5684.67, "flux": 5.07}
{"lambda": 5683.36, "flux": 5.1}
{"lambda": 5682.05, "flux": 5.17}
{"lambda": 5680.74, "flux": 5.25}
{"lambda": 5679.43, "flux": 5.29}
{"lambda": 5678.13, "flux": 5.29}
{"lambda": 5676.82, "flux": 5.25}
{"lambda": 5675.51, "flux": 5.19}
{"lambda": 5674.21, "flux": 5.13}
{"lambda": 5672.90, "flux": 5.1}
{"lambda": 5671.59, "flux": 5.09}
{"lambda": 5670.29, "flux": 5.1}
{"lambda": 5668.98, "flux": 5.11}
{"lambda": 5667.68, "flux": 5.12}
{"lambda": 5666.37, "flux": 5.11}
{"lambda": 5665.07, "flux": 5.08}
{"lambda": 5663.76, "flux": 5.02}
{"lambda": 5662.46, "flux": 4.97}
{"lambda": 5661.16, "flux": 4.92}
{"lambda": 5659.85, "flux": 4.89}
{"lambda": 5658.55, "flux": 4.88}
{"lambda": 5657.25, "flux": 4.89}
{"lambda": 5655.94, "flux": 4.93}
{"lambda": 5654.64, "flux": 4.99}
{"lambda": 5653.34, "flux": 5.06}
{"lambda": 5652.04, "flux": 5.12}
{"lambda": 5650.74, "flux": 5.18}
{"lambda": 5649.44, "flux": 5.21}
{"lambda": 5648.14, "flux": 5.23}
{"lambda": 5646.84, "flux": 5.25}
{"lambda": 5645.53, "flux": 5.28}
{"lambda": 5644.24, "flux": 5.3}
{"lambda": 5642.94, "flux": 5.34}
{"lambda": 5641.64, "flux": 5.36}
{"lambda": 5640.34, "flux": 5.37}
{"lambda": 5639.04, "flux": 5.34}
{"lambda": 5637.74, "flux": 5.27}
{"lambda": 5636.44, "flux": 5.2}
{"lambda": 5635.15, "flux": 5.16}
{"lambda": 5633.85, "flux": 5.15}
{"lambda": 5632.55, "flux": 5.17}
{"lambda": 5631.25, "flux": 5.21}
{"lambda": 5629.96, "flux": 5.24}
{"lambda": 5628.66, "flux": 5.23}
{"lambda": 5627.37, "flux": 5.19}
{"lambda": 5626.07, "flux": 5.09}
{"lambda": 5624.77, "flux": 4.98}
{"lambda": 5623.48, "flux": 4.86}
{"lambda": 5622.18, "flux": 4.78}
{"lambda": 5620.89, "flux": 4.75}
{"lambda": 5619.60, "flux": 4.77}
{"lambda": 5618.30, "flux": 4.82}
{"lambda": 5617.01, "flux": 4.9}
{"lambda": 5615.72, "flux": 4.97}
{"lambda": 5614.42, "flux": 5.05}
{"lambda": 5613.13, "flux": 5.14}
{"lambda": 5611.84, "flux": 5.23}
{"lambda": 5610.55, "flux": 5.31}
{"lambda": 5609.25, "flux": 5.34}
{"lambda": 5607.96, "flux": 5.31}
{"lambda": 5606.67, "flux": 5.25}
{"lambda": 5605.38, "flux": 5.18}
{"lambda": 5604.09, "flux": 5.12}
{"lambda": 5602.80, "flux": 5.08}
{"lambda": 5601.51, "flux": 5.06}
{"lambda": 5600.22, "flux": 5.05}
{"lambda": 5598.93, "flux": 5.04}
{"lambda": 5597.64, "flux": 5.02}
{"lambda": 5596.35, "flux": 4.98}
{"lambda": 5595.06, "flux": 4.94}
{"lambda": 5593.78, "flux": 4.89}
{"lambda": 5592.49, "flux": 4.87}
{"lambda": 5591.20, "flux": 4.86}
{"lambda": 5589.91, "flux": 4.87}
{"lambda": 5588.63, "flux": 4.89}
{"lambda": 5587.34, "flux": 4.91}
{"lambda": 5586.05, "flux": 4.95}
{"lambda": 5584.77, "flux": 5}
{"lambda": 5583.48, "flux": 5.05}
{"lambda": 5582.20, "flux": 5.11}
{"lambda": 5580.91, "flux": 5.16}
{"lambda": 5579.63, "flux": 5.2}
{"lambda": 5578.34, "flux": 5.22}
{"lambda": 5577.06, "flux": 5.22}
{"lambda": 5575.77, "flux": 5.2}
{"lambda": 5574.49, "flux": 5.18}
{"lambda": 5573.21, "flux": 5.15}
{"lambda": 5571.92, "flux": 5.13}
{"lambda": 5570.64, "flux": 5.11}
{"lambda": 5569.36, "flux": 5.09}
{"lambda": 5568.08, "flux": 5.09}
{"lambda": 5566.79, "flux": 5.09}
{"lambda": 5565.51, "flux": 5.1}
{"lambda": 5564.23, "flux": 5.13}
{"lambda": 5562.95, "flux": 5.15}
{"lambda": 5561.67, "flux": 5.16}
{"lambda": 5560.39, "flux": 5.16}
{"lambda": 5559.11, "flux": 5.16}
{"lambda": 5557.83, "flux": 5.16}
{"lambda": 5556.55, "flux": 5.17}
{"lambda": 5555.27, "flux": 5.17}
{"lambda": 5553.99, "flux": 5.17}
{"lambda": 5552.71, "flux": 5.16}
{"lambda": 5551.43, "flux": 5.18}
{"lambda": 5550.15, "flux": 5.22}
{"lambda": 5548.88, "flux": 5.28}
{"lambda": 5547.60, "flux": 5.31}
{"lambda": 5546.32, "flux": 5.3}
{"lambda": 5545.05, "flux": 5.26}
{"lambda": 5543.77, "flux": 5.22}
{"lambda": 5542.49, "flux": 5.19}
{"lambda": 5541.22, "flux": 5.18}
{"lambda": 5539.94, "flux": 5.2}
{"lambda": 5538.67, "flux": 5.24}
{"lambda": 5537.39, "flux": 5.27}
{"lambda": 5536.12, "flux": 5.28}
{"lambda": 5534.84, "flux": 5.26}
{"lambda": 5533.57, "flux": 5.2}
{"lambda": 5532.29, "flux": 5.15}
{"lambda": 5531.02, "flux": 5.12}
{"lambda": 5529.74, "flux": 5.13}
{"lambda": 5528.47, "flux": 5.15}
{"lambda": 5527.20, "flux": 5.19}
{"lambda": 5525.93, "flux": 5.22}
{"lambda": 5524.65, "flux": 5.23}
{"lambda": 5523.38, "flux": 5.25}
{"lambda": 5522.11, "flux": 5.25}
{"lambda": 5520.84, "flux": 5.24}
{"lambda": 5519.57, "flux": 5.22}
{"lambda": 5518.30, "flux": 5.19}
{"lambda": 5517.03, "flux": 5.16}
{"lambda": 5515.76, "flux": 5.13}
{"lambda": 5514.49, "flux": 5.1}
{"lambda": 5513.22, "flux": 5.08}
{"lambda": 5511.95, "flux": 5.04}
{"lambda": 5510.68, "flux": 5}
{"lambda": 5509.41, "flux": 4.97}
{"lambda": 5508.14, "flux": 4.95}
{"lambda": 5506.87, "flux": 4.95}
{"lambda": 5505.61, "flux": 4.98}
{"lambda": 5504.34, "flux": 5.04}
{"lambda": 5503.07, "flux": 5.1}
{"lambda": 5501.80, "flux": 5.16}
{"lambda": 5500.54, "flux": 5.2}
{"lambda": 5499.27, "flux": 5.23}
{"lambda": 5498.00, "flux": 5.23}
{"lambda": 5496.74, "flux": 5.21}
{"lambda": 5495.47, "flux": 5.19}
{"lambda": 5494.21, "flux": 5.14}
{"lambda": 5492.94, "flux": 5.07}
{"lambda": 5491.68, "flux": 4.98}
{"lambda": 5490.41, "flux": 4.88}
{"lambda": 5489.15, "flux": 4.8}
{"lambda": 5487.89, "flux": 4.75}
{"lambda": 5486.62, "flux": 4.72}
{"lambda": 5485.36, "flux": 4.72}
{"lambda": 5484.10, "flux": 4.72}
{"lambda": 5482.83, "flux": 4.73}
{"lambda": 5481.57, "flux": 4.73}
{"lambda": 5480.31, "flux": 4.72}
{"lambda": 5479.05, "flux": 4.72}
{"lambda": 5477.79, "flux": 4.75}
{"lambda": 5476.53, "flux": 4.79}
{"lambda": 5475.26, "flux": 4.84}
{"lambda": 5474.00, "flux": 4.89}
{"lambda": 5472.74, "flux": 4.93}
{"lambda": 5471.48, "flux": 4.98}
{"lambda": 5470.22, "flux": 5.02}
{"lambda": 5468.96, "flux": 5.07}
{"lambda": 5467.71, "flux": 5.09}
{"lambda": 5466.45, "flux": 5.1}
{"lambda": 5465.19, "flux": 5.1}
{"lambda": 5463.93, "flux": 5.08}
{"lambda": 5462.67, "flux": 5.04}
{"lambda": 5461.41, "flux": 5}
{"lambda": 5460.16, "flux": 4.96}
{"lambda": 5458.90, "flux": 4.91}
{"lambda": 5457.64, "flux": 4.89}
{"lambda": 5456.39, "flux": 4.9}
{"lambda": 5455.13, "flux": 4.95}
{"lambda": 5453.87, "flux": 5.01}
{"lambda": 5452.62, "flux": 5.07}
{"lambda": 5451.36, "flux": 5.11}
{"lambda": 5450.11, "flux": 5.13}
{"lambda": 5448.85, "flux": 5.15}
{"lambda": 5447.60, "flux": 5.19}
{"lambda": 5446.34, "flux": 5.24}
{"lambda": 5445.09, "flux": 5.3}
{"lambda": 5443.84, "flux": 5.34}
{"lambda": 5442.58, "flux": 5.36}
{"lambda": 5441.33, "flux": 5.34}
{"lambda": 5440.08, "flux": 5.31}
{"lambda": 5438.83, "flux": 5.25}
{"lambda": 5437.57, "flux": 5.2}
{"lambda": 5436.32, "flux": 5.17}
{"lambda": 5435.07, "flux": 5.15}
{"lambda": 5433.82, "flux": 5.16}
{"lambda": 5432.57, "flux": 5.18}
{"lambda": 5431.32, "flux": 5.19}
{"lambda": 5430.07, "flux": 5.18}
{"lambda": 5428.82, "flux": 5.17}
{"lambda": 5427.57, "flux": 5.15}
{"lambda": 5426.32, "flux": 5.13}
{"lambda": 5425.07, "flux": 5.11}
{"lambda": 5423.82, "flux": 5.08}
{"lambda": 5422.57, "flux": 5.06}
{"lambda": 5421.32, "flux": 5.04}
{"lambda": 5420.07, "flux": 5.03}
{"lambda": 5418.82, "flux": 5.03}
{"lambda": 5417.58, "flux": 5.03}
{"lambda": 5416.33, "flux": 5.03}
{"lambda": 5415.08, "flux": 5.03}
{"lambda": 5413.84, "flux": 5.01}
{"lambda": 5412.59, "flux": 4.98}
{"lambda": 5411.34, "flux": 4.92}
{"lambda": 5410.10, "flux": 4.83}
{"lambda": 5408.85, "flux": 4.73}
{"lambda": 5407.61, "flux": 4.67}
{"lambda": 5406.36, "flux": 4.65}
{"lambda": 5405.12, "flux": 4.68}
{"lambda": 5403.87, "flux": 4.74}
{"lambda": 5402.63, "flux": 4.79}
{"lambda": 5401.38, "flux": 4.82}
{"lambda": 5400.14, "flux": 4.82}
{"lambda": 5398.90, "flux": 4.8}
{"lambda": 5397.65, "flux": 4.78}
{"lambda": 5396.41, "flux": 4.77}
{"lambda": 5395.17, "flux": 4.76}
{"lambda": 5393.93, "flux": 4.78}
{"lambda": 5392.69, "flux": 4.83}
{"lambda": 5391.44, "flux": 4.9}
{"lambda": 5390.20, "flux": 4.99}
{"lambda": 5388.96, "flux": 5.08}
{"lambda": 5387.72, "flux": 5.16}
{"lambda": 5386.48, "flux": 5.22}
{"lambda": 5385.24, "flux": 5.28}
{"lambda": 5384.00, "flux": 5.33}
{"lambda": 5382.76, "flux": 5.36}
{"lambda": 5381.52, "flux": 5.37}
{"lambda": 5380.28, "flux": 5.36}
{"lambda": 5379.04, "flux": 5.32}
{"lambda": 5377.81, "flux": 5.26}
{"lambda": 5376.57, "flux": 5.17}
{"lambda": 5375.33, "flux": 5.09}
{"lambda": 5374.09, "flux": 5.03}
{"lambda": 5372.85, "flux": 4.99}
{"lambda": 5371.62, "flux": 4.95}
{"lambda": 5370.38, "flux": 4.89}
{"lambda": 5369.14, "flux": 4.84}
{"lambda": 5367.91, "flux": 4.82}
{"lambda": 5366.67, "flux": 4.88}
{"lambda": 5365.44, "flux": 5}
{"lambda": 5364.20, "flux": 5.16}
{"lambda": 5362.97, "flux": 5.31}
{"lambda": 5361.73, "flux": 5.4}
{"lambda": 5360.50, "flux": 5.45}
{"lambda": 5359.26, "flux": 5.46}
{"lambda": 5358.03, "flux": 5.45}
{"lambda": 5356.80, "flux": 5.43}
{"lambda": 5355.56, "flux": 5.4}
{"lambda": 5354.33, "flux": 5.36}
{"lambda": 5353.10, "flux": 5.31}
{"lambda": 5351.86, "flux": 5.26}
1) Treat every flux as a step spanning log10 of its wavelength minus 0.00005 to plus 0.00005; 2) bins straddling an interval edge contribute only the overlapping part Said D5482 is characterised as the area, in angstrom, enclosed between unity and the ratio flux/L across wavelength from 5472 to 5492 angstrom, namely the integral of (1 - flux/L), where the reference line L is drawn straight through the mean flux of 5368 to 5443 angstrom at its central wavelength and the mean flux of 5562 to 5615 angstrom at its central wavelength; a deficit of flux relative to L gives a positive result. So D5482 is 1.1 angstrom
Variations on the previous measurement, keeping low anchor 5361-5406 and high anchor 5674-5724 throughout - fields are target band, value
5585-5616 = 0.5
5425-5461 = -0.7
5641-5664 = 0.3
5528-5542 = -0.3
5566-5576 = 0.0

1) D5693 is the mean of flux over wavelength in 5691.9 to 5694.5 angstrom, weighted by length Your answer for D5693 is 5.37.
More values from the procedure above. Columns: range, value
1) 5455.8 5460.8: 4.92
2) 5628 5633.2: 5.22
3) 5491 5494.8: 5.05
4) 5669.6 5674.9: 5.11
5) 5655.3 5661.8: 4.9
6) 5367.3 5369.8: 4.84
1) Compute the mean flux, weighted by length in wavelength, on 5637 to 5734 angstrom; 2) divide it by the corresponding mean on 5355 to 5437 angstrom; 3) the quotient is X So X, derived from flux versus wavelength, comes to 1.03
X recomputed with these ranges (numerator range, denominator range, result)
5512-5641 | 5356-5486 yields 1.02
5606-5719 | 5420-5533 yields 1.01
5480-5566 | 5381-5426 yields 1.03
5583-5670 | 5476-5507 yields 1.03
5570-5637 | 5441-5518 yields 1.01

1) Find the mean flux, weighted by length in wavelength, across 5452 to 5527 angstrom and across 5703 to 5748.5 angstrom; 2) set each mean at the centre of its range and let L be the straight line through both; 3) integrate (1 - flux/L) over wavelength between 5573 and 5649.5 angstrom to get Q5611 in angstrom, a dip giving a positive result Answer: 1.0 angstrom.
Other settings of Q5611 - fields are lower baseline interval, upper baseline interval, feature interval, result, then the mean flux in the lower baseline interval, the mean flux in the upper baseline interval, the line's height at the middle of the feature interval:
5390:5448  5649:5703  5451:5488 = 1.0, 5.01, 5.15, 5.04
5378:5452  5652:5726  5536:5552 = -0.4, 5.06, 5.15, 5.1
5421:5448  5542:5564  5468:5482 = 0.9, 5.2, 5.2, 5.2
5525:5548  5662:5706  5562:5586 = 0.3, 5.21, 5.17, 5.2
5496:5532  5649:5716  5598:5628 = 0.4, 5.13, 5.13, 5.13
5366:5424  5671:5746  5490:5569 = -0.8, 4.98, 5.28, 5.11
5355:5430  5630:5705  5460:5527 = 1.0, 5.04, 5.17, 5.09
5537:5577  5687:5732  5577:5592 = 0.5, 5.18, 5.22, 5.19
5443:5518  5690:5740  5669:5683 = 0.2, 5.01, 5.28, 5.24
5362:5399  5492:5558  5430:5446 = -0.4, 5.06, 5.17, 5.1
